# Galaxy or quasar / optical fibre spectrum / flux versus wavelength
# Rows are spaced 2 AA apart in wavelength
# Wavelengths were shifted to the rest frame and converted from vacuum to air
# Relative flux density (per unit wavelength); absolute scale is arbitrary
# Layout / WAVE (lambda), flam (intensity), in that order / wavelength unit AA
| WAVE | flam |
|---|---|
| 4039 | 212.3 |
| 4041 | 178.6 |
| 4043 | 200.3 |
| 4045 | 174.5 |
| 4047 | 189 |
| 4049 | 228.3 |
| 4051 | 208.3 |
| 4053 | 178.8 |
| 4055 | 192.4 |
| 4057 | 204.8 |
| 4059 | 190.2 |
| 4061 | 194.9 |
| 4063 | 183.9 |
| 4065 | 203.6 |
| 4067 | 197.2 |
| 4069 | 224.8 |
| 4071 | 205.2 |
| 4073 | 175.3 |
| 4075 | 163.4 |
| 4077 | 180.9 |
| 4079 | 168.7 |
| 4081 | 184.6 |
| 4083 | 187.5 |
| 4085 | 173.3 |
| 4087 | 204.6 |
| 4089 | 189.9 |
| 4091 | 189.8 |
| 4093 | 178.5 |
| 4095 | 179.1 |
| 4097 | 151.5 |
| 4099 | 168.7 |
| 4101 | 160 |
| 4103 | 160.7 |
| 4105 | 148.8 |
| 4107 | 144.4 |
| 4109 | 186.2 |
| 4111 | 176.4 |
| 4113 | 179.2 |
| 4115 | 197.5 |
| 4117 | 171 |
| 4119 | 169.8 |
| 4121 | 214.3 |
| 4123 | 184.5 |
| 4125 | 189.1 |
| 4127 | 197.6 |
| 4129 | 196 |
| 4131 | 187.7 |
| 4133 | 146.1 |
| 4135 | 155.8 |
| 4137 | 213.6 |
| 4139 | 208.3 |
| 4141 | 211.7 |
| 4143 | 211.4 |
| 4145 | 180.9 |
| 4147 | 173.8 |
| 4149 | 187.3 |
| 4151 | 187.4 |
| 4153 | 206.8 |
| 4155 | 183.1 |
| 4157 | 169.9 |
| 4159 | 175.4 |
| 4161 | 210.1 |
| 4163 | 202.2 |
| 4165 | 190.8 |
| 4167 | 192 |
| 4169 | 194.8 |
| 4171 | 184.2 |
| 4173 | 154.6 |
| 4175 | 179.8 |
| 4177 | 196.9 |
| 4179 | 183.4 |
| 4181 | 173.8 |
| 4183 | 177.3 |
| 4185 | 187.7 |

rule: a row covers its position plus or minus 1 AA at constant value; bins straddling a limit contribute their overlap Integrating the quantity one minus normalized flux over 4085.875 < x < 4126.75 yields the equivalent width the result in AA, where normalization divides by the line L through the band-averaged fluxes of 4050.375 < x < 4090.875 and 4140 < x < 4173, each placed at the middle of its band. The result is 2.7 AA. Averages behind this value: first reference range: 190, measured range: 178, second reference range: 190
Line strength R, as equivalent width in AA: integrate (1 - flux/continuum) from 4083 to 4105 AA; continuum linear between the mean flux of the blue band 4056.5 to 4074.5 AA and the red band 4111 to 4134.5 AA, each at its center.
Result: 1.8 AA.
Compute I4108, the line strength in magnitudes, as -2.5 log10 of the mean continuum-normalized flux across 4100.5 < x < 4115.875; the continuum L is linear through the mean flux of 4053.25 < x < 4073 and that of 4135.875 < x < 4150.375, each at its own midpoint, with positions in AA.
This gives 0.17 mag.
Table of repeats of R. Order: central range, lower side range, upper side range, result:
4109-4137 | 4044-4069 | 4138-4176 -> 1.3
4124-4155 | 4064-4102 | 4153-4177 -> -0.7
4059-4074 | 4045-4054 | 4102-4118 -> -0.5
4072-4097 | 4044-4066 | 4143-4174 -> 1.7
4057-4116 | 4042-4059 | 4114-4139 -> 3.2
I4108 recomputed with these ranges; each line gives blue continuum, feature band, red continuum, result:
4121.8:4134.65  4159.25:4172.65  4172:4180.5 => -0.08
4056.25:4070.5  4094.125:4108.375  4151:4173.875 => 0.22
